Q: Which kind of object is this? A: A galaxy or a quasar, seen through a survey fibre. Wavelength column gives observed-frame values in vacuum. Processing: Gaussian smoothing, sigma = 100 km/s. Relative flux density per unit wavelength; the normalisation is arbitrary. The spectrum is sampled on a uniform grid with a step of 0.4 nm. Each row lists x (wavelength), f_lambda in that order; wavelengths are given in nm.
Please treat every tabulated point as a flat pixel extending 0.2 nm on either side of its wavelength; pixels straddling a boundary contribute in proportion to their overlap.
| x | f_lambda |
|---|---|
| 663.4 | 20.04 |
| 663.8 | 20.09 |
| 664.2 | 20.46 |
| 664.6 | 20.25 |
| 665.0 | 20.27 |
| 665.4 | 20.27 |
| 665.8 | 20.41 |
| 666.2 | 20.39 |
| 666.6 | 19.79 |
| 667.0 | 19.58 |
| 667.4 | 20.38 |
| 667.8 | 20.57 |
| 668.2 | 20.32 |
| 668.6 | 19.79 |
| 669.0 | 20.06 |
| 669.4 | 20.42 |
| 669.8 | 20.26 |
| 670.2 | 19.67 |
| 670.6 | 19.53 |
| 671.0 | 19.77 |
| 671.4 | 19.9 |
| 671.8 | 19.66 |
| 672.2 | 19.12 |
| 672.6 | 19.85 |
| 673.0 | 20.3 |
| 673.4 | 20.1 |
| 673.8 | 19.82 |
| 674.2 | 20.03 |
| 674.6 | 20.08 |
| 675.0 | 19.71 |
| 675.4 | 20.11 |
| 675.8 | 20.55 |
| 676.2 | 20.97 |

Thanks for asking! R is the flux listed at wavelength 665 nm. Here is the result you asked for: 20.27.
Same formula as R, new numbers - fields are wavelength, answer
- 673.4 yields 20.1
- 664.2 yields 20.46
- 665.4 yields 20.27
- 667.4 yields 20.38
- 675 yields 19.71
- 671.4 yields 19.9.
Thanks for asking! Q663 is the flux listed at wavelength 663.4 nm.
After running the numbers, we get 20.04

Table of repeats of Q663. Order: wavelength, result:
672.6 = 19.85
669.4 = 20.42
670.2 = 19.67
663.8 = 20.09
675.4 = 20.11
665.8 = 20.41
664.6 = 20.25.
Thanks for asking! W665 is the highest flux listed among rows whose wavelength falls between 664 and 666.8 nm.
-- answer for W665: 20.46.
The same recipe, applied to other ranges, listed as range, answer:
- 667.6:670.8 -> 20.57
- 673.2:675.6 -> 20.11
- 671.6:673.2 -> 20.3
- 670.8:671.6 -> 19.9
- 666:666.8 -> 20.39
